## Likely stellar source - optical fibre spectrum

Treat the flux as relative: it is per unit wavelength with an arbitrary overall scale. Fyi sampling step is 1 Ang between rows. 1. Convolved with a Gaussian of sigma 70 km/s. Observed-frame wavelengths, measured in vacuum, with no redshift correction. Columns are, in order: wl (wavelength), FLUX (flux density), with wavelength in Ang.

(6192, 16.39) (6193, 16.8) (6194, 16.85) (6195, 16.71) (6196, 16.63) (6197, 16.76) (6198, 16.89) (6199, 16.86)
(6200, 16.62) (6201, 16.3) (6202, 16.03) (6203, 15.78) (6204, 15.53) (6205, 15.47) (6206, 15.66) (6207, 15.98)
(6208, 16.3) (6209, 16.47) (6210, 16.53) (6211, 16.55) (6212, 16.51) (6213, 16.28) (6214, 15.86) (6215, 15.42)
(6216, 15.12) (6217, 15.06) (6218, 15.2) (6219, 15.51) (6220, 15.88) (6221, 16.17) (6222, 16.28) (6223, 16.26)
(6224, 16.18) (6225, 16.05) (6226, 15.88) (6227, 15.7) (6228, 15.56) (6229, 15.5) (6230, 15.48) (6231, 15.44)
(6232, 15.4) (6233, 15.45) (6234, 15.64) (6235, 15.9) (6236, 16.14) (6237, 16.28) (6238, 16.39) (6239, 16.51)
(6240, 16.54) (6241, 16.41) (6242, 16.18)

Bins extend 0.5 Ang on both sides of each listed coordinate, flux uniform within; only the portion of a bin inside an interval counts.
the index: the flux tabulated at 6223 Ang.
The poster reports 16.26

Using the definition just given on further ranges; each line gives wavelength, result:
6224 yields 16.18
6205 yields 15.47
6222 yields 16.28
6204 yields 15.53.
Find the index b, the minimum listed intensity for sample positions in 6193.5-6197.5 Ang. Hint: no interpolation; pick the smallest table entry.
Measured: 16.63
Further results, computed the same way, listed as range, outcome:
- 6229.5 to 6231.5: 15.44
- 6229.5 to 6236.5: 15.4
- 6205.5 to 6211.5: 15.66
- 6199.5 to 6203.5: 15.78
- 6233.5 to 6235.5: 15.64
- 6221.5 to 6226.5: 15.88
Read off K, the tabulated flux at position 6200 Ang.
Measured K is 16.62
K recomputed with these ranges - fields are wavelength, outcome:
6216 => 15.12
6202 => 16.03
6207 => 15.98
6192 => 16.39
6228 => 15.56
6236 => 16.14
